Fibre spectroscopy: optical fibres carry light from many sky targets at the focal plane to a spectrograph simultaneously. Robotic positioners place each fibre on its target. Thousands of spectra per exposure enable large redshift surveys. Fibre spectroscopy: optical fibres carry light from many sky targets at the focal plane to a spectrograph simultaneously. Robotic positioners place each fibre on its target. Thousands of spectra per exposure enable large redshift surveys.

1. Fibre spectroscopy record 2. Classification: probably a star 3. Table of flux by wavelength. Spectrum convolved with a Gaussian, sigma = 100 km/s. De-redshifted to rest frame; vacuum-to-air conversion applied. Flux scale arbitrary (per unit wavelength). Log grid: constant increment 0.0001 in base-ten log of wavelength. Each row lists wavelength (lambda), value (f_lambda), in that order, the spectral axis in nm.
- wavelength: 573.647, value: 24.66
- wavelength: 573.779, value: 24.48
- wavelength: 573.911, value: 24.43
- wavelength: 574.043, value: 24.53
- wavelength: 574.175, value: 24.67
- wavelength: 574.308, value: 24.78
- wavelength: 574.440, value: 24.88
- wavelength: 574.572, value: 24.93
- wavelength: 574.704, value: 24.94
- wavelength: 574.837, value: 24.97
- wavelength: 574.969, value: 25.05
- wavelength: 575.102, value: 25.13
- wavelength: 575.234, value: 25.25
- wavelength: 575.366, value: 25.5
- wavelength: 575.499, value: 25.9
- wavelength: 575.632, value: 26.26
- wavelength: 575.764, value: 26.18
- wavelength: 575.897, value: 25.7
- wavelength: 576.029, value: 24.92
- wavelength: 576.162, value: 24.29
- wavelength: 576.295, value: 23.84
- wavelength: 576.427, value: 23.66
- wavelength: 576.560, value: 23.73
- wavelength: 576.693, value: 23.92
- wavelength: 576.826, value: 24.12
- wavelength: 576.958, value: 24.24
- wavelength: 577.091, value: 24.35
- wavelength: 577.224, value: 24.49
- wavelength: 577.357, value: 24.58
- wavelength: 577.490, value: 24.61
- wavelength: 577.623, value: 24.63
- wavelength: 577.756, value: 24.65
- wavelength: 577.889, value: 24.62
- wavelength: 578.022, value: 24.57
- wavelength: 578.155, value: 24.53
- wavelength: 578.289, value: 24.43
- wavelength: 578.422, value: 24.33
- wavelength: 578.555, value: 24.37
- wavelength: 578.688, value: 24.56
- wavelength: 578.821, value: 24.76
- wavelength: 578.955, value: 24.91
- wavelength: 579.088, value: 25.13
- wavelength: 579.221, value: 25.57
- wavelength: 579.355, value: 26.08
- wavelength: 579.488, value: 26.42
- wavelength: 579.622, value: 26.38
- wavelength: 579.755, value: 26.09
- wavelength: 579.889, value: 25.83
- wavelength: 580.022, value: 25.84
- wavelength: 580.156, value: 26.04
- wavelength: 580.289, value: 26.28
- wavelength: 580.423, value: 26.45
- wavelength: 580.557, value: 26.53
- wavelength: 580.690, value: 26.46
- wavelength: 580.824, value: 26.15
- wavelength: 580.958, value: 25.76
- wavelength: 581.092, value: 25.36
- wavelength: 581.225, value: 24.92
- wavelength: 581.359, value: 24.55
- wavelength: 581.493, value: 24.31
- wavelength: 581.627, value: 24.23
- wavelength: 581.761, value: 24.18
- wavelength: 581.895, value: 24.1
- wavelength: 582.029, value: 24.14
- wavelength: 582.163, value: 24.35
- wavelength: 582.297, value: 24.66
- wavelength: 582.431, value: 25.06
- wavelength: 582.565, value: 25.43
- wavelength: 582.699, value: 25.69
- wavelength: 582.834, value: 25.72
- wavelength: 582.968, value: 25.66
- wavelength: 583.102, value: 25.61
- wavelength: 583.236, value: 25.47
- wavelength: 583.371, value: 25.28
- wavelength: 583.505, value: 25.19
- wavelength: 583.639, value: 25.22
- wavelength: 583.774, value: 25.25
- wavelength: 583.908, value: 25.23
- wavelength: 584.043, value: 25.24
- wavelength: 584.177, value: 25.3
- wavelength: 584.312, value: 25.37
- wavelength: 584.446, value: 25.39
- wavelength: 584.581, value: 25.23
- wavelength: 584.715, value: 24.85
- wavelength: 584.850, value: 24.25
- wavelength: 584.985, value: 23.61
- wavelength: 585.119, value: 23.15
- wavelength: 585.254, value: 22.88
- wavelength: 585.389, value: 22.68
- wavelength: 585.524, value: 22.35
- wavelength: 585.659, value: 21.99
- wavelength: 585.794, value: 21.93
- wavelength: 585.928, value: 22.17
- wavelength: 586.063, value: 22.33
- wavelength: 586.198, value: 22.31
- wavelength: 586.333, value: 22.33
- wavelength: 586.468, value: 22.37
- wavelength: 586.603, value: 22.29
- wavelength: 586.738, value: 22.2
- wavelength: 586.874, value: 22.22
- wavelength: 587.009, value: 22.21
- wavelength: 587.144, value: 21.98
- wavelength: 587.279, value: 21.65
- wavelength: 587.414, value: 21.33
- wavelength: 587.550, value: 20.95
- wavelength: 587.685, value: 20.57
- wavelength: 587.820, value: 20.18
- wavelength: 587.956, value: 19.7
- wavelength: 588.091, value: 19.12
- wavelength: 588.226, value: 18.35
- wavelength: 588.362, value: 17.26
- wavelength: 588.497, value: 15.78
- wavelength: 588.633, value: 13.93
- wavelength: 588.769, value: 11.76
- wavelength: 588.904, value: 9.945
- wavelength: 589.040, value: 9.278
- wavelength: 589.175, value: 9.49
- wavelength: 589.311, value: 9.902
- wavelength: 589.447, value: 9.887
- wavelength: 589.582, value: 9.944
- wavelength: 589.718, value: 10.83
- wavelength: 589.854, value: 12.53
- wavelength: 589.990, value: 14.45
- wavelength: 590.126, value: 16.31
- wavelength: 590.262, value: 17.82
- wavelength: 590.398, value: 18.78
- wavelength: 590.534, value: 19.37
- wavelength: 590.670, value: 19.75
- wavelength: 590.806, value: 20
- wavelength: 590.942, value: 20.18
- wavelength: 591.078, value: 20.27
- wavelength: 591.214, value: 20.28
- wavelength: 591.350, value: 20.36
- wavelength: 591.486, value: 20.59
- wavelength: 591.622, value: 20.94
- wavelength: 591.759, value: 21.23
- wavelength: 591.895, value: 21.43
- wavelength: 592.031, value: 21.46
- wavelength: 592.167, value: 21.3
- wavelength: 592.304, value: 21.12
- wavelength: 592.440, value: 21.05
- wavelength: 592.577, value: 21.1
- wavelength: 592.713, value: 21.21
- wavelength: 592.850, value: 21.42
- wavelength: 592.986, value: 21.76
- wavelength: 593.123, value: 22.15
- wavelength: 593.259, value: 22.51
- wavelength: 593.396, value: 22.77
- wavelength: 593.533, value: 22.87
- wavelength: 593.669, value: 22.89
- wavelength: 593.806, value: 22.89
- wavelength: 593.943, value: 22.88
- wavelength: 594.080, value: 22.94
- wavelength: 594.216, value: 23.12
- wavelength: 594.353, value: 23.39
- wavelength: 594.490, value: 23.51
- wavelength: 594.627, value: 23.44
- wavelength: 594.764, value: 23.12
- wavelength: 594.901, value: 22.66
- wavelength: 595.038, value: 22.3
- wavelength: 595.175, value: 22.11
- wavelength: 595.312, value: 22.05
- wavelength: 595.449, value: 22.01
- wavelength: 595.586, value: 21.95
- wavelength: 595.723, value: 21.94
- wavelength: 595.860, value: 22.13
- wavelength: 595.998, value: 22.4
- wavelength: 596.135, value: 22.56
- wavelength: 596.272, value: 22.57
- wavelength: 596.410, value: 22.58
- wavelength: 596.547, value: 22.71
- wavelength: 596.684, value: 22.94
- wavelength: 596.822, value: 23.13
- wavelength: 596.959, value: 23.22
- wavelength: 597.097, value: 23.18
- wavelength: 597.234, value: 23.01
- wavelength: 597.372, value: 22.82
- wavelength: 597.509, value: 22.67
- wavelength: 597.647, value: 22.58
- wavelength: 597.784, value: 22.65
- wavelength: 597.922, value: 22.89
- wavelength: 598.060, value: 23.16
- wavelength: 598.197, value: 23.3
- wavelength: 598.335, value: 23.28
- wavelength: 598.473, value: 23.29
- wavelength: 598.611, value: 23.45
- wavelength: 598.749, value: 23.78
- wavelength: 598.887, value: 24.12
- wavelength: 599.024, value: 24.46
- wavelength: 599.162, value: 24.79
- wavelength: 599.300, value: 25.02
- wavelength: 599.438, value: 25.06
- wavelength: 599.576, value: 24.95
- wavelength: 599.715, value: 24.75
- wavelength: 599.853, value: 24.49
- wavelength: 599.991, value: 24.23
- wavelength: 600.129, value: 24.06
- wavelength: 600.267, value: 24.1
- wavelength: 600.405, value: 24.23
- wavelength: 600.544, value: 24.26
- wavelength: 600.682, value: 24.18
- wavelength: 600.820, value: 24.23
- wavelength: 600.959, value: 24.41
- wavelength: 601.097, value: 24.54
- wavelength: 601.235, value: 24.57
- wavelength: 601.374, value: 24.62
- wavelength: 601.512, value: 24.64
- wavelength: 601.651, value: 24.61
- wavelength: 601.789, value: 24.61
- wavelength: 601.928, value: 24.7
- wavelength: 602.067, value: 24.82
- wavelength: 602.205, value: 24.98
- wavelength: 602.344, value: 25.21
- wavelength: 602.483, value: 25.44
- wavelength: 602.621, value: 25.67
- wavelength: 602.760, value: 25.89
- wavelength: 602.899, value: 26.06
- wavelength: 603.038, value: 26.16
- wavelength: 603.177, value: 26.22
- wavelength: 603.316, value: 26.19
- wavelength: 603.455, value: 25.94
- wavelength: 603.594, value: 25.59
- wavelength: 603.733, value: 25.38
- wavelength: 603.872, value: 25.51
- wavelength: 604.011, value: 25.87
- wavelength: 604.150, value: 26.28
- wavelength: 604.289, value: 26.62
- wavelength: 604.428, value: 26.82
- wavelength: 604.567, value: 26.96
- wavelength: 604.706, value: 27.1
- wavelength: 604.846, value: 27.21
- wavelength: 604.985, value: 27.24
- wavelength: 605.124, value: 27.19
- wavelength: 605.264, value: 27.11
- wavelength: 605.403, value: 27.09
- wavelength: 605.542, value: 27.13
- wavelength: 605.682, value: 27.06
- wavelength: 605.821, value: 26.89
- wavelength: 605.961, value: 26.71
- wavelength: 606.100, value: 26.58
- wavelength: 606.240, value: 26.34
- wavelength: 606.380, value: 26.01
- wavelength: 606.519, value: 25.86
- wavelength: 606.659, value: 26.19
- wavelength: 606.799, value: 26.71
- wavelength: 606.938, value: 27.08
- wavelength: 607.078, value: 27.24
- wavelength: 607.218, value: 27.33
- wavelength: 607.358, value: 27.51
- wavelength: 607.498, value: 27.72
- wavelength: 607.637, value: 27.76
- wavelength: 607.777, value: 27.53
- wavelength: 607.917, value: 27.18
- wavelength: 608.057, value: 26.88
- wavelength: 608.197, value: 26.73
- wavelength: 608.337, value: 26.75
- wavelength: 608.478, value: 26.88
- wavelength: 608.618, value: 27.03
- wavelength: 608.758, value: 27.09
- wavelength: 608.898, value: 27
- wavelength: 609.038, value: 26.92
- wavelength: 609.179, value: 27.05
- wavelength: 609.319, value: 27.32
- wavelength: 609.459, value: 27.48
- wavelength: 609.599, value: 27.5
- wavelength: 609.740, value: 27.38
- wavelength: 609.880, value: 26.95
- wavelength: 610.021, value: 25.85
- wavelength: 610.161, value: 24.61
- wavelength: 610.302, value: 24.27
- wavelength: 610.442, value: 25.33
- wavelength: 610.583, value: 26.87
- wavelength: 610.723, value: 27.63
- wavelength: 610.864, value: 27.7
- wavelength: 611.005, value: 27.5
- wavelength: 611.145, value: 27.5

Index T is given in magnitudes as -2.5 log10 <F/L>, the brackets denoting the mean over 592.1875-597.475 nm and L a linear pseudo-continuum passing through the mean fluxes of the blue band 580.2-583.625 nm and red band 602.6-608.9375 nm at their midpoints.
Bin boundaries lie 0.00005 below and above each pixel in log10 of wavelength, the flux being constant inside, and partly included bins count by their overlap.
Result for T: 0.16 mag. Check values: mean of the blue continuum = 25.3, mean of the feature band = 22.5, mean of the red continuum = 26.7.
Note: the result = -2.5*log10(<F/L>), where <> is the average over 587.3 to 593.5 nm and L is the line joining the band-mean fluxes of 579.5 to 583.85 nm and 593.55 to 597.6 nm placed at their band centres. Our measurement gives 0.29 mag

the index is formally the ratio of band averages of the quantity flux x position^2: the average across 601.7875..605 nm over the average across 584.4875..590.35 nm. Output 1.46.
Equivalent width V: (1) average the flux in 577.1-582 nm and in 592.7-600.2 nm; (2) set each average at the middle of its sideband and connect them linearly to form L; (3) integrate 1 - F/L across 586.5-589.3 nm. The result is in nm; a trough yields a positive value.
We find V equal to 0.73 nm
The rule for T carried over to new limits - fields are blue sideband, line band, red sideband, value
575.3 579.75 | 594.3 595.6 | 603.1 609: 0.149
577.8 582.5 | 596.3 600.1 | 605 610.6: 0.117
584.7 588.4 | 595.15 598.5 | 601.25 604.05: 0.064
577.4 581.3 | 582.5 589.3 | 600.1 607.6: 0.181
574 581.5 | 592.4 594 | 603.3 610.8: 0.173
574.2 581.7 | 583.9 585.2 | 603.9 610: 0.034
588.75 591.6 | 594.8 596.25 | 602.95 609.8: -0.159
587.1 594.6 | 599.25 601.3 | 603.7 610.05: -0.039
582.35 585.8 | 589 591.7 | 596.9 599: 0.429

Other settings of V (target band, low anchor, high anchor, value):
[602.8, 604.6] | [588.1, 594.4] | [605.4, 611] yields -0.11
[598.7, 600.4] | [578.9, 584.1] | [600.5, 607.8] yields 0.10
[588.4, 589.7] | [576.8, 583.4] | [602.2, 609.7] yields 0.73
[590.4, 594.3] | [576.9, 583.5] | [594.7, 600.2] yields 0.39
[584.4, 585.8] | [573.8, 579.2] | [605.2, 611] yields 0.10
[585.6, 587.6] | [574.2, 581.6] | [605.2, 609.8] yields 0.28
